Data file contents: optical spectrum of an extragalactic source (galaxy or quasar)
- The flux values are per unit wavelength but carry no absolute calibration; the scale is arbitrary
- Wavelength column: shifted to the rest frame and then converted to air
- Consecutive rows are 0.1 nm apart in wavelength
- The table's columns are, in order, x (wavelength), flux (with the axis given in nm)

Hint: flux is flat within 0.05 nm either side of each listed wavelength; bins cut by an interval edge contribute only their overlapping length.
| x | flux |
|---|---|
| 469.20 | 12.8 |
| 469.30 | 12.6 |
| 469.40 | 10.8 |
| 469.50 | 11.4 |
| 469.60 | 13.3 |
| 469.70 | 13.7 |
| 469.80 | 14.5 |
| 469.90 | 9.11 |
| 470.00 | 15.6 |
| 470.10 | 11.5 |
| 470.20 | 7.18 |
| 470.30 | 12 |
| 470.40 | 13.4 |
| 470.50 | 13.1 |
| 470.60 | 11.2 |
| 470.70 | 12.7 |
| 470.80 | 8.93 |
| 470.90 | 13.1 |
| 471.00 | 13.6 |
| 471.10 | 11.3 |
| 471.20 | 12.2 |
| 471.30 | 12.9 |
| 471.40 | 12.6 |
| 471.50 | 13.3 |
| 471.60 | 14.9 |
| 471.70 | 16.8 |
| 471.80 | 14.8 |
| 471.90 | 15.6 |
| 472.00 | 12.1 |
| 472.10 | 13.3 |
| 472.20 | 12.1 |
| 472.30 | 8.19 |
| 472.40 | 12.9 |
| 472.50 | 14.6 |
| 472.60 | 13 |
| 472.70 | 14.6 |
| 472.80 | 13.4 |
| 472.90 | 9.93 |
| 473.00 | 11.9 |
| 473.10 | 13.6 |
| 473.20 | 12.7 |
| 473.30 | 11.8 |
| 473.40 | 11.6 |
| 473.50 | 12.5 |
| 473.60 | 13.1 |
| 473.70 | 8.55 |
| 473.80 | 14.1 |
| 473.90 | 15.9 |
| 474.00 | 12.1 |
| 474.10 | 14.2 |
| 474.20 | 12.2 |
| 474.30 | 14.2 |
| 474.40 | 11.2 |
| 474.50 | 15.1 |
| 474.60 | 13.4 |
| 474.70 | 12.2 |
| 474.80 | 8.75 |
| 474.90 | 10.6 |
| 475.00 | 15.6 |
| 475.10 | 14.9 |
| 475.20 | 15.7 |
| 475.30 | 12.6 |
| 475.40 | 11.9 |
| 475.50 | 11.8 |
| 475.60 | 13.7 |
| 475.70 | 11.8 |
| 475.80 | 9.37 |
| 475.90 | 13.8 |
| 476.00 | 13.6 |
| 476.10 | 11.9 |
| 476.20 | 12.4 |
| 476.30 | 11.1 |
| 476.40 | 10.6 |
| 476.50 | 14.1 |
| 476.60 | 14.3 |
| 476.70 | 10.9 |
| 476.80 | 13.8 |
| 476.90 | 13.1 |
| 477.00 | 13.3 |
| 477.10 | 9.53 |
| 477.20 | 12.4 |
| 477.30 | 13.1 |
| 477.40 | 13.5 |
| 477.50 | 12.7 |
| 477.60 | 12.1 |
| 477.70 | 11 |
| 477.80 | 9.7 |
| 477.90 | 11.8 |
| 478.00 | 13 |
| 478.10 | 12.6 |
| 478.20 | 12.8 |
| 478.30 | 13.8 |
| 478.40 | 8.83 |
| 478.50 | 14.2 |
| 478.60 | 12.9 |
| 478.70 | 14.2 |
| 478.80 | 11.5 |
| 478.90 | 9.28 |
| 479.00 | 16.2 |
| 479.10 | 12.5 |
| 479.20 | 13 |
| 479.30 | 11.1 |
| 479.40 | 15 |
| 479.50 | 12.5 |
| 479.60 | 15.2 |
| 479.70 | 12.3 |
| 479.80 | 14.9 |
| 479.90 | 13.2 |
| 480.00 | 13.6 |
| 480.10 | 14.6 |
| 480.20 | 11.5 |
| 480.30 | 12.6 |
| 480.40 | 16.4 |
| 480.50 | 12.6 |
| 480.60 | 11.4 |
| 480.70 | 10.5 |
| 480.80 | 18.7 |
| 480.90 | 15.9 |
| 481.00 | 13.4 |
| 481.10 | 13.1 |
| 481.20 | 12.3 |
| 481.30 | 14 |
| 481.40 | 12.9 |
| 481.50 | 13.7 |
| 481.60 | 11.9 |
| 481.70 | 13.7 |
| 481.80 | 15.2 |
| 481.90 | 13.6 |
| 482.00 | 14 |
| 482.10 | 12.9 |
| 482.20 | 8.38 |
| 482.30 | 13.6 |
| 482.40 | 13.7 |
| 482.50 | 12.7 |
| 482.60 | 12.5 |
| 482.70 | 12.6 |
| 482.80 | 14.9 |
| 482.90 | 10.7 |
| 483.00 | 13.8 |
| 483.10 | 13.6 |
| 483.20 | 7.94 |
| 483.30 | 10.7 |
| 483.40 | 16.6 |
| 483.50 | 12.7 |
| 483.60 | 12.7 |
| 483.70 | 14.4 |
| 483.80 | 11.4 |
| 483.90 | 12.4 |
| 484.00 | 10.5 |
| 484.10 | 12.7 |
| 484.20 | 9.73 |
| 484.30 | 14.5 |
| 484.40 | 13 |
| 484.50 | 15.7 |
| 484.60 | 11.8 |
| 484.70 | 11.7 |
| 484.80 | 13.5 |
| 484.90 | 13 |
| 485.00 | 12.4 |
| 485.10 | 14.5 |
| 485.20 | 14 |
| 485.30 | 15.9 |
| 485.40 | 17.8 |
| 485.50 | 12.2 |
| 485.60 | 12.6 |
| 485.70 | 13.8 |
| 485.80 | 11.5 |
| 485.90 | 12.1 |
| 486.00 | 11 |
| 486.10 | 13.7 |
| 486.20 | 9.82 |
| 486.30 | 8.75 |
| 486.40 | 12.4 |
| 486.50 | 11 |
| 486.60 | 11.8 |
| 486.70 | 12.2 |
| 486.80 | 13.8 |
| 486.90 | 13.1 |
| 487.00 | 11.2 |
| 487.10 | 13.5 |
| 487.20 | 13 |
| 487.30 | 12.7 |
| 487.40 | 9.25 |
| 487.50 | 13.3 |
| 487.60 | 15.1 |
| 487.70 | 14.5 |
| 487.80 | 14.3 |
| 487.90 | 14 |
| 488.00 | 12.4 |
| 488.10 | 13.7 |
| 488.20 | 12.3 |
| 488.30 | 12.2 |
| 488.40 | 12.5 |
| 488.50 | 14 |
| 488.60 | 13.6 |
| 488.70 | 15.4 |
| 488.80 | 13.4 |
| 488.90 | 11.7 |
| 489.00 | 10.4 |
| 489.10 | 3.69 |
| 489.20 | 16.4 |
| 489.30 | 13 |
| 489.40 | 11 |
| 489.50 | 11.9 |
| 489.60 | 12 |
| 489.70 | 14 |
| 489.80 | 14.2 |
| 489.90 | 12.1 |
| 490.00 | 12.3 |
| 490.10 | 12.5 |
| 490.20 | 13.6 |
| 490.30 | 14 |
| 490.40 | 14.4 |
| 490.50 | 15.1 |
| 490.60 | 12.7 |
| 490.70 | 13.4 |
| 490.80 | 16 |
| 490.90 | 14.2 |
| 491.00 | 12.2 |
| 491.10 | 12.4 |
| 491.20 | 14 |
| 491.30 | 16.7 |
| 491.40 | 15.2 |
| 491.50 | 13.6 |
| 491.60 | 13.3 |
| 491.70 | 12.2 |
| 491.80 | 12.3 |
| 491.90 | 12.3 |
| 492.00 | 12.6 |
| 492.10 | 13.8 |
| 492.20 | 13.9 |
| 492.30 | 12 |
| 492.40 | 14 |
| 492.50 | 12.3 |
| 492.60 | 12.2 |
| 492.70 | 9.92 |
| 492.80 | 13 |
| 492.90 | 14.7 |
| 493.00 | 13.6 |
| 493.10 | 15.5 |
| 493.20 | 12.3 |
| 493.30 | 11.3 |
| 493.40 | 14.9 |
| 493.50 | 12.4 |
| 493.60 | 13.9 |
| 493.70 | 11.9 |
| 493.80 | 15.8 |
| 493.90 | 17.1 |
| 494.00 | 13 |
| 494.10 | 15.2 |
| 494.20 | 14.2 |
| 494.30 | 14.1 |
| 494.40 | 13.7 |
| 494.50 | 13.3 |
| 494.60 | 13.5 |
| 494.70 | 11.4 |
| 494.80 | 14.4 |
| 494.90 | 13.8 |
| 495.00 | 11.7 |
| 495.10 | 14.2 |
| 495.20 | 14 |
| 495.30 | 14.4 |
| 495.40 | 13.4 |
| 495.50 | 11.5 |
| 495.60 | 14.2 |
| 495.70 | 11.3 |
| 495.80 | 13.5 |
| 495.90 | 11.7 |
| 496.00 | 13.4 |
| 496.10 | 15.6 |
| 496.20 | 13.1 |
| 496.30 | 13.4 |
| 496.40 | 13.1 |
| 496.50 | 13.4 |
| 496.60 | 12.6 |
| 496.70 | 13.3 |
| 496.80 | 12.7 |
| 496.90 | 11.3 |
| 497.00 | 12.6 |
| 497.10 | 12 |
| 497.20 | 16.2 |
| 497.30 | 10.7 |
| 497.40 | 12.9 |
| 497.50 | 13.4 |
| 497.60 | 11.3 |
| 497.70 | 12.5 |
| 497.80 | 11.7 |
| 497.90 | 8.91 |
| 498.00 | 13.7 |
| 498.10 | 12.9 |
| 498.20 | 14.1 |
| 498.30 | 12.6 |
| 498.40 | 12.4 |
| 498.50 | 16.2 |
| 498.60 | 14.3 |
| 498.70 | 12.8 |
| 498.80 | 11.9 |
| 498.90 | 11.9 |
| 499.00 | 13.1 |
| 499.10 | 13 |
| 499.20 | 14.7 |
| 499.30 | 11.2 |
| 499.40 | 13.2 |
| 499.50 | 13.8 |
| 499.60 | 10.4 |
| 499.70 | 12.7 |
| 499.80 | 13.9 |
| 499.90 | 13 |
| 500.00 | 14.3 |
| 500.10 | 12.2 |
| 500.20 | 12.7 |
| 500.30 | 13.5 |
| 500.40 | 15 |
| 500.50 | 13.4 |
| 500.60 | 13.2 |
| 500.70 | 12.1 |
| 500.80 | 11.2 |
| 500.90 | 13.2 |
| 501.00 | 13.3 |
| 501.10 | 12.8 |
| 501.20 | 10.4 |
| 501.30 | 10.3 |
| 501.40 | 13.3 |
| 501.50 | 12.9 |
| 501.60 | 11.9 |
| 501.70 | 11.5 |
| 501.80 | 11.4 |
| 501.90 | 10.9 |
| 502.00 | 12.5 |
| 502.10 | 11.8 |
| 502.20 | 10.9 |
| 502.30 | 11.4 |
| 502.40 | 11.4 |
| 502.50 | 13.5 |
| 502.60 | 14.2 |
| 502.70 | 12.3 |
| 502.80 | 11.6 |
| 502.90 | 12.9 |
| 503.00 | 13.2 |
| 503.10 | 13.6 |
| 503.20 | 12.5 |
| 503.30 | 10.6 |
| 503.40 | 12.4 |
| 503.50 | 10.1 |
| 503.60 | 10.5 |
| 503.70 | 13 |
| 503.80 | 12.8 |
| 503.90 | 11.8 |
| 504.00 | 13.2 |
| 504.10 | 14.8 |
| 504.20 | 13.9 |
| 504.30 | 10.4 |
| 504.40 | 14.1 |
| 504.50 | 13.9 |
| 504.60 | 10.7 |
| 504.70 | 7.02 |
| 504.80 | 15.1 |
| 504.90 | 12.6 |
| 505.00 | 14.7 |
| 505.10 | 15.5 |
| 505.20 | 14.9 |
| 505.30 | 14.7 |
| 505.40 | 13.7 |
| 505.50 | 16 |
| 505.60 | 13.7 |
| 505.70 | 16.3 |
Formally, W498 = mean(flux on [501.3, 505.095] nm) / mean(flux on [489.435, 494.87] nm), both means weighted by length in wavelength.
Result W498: 0.92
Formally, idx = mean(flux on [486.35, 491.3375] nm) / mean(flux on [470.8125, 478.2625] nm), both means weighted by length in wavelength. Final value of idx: 1.02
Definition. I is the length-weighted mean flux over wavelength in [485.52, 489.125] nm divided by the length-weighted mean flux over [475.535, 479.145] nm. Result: 1.0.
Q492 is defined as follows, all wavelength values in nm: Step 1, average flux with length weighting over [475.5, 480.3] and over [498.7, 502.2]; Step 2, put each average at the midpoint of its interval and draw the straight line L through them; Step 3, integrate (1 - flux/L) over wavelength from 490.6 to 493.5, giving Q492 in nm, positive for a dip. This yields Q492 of -0.18 nm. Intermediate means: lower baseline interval 12.6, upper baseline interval 12.5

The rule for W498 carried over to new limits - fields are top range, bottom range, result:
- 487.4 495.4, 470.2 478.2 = 1.05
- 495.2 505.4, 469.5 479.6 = 1.01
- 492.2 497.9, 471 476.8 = 1.03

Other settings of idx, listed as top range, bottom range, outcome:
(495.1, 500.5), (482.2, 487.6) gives 1.03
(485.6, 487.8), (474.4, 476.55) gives 0.98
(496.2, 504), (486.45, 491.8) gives 0.96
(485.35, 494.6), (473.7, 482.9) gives 1.01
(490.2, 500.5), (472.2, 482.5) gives 1.04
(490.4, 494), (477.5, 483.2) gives 1.04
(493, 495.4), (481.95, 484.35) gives 1.10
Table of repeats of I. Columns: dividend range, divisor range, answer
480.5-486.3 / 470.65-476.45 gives 1.02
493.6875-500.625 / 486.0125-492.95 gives 1.02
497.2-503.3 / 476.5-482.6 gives 0.97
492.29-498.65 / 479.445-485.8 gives 1.00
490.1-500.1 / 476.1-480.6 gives 1.04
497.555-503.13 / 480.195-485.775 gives 0.96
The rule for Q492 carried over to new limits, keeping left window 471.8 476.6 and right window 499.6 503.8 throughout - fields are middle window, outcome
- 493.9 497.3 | -0.245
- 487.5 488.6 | -0.086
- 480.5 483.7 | -0.118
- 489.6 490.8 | -0.099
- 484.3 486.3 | -0.084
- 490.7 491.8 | -0.123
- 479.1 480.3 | -0.064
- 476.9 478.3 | 0.048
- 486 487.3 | 0.055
